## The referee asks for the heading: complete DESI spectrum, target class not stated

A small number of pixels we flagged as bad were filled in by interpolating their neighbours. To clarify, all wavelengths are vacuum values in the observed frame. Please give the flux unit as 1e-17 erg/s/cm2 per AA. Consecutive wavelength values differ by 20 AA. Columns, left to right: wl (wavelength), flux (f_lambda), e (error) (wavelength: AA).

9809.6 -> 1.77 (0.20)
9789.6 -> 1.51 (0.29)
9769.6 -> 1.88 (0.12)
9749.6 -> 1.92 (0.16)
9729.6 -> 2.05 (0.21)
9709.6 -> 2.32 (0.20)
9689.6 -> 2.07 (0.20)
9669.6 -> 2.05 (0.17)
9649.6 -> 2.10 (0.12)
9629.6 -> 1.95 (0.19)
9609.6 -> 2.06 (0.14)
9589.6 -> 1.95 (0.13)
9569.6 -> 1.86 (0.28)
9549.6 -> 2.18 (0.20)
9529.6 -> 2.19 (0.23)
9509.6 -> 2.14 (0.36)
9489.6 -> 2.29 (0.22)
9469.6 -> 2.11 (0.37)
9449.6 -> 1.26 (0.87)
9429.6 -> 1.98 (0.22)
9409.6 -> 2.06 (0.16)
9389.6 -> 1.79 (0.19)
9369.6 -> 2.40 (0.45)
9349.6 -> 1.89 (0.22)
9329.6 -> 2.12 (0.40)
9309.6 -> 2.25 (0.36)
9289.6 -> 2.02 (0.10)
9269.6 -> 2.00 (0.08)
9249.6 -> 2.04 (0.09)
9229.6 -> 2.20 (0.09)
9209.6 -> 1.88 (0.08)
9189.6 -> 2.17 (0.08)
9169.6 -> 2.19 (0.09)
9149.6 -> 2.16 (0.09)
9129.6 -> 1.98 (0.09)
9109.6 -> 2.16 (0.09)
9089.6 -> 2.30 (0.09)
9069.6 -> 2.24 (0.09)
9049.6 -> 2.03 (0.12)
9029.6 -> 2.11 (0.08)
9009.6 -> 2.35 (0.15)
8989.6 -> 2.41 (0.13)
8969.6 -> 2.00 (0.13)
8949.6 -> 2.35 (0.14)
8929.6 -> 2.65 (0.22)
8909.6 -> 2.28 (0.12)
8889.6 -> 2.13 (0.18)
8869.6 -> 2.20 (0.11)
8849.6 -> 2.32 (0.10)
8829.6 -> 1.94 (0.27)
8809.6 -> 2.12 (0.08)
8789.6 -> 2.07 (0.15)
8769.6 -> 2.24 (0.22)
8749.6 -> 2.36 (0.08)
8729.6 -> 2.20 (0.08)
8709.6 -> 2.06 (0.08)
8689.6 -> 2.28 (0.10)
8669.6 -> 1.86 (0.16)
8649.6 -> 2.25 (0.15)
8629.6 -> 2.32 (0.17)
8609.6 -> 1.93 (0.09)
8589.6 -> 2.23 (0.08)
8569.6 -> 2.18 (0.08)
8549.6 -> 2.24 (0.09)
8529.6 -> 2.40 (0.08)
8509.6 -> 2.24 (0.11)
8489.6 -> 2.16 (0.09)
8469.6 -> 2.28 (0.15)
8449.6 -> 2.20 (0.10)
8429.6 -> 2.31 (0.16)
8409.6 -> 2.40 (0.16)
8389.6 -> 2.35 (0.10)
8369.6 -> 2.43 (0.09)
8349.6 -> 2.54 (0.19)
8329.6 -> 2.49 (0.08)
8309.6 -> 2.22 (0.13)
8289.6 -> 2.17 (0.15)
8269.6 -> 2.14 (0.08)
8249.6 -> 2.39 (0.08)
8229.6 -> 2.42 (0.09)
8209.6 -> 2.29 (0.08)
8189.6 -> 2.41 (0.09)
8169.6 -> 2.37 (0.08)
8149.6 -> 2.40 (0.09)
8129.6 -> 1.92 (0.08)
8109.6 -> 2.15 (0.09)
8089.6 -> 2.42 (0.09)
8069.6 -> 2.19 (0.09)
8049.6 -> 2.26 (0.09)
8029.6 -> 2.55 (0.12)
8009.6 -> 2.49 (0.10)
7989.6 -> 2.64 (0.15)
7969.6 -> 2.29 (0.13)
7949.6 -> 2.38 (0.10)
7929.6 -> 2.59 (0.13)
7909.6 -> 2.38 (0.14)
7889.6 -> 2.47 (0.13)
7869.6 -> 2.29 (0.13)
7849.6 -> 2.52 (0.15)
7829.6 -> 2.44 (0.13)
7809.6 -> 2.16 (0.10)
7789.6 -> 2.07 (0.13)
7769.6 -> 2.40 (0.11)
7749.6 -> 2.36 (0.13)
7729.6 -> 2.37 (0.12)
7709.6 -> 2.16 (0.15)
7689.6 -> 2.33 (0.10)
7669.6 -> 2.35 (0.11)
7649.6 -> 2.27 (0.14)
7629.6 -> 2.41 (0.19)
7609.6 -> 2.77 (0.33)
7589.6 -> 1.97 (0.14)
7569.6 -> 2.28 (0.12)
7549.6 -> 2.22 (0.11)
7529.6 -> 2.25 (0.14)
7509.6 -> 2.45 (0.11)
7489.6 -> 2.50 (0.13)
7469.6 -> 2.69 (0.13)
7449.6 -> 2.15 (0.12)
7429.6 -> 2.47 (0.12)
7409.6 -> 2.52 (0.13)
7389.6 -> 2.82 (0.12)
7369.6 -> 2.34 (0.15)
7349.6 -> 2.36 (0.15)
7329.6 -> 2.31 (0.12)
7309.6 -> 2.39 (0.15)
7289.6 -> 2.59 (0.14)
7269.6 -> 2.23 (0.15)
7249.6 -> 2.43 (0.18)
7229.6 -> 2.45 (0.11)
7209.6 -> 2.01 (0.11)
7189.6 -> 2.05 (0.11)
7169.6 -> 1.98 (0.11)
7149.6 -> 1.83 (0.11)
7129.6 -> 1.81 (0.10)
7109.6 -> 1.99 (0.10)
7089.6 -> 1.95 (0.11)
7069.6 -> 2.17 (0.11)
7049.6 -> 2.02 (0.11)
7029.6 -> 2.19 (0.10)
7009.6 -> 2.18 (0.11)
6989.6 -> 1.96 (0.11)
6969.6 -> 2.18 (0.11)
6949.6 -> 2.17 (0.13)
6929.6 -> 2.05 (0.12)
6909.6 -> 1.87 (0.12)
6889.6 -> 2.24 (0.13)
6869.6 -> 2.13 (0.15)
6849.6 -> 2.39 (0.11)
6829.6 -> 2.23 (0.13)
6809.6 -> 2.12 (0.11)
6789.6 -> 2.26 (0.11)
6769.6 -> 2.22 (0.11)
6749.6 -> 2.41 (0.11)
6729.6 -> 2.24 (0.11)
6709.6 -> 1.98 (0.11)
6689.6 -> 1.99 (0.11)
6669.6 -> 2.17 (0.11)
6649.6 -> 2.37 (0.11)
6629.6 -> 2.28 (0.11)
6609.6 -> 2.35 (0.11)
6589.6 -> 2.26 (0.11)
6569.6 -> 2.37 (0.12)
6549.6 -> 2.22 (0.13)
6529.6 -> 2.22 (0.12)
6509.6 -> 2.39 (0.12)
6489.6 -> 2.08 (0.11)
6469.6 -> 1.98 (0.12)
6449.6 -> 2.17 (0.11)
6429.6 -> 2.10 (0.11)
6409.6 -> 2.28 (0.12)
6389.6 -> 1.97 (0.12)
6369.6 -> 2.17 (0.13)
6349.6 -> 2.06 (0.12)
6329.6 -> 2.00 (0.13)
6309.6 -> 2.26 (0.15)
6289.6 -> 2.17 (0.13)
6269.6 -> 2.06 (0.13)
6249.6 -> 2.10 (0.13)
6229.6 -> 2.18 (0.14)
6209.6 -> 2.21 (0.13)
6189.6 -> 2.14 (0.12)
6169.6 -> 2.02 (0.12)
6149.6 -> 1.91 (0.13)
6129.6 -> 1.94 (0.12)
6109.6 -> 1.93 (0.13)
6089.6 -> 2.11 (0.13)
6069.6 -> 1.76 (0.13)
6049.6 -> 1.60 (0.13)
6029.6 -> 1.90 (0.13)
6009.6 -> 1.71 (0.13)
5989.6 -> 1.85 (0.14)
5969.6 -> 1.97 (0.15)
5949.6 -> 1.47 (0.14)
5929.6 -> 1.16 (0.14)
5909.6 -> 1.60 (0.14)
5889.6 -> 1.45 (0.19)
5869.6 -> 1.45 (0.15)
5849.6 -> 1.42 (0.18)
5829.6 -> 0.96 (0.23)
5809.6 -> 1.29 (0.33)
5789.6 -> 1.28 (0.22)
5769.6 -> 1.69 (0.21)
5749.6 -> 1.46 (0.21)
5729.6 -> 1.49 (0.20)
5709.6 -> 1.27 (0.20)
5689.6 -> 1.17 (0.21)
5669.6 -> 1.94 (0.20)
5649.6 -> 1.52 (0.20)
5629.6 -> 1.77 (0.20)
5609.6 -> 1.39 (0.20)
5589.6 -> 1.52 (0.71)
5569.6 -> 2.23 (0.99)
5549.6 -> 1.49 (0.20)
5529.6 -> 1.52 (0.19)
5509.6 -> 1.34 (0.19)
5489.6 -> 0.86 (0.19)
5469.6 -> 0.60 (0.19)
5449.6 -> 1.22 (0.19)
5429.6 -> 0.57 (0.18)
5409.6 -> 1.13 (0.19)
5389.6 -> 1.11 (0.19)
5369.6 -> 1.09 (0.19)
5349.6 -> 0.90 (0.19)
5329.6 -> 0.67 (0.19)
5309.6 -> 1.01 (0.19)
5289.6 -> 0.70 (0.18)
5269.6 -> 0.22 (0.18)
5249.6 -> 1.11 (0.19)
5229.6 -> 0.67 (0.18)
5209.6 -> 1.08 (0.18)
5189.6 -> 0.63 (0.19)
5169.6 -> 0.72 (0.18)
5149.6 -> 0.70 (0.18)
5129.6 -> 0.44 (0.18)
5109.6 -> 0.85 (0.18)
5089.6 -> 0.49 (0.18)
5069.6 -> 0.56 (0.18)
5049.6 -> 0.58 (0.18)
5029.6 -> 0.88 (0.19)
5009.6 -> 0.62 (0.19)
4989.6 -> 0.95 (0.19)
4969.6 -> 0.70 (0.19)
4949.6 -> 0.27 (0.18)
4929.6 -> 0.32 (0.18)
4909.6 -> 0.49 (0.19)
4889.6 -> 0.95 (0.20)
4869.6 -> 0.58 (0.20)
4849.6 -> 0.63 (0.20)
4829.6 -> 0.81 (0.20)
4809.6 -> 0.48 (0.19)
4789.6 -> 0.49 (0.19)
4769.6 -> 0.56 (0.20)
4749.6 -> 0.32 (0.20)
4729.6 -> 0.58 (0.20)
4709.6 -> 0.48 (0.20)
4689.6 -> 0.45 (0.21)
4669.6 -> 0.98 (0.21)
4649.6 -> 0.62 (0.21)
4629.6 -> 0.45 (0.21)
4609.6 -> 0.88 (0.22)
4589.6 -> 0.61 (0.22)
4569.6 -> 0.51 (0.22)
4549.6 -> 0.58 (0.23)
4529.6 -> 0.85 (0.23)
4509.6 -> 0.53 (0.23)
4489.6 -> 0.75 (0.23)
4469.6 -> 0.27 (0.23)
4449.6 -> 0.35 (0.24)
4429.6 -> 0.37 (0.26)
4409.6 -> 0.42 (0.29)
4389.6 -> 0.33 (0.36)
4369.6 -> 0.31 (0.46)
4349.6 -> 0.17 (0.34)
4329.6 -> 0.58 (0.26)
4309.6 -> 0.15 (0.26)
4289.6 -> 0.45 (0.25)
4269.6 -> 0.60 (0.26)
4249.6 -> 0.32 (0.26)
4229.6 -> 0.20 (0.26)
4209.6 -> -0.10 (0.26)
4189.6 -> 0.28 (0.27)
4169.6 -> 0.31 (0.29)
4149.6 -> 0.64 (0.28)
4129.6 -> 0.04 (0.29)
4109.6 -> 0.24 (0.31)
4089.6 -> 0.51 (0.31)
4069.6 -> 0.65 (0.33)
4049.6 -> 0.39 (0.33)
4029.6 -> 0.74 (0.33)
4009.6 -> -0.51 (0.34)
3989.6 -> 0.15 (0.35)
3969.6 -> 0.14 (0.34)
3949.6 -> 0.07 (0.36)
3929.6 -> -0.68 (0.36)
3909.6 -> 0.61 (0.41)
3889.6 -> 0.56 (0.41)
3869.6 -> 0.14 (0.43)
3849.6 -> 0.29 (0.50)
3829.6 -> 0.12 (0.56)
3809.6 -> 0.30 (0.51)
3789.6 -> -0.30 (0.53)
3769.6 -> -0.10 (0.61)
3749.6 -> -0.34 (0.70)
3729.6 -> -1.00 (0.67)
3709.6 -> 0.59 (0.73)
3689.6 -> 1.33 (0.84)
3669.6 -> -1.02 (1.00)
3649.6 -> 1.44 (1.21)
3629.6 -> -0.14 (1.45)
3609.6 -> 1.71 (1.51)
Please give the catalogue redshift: 0.38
